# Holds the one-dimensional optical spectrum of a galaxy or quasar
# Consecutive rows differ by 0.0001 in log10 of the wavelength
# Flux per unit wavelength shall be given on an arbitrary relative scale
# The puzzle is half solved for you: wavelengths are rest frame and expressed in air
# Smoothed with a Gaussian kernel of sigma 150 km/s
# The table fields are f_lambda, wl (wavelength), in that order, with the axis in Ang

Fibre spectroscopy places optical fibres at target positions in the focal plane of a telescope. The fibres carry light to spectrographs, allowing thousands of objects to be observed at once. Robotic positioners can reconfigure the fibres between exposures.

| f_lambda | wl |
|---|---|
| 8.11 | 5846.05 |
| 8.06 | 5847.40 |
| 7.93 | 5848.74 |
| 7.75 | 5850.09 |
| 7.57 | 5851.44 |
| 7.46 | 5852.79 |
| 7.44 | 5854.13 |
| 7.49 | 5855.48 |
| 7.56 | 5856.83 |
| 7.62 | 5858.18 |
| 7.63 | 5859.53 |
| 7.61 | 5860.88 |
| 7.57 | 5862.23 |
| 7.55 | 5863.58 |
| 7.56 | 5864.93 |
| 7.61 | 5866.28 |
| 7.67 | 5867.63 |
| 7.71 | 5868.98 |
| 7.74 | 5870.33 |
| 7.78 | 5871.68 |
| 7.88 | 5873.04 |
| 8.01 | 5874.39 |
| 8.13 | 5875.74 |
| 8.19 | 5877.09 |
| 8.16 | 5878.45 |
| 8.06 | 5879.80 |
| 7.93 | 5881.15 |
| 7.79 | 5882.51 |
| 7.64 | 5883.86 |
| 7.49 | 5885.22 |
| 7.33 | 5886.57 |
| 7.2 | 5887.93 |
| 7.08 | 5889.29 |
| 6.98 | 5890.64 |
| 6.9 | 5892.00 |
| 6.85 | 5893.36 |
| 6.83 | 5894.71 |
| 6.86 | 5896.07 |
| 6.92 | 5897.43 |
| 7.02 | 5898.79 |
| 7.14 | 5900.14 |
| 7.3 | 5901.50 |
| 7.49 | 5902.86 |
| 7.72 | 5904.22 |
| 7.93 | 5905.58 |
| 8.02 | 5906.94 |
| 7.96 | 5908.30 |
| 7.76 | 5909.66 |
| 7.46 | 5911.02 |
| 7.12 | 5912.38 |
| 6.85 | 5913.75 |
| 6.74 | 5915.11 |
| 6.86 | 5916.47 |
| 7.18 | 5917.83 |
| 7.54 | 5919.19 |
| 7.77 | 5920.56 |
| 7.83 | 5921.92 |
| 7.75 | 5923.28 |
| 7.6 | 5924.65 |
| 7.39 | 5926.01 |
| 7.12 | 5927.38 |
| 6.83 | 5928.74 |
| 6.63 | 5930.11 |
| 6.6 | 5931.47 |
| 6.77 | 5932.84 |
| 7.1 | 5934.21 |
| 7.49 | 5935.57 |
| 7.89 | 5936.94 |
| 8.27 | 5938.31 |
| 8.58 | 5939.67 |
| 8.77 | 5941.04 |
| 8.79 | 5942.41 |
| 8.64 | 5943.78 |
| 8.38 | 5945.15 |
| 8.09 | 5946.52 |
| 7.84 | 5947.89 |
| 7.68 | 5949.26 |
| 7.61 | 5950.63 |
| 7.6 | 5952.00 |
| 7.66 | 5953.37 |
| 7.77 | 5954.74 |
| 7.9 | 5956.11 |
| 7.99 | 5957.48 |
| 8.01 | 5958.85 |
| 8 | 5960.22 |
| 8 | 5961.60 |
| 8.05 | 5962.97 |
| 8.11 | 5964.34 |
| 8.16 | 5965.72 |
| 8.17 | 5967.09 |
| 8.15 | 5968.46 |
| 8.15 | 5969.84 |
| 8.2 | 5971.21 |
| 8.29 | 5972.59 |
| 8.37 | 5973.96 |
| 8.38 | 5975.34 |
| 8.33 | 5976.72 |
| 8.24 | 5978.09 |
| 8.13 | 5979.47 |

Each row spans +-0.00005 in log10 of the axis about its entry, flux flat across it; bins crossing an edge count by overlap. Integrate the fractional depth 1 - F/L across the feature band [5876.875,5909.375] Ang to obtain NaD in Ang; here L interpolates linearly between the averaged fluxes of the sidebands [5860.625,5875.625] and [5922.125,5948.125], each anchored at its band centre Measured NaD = 1.15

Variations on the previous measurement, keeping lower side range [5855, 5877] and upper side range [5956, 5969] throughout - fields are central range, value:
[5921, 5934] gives 1.24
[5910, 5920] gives 0.95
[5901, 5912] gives 0.23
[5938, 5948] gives -0.58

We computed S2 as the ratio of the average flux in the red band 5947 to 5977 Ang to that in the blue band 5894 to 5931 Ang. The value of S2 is 1.1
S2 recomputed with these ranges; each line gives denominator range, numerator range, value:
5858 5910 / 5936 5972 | 1.07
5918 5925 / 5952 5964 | 1.03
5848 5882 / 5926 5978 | 1.02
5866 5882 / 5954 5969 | 1.01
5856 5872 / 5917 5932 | 0.96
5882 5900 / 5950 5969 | 1.11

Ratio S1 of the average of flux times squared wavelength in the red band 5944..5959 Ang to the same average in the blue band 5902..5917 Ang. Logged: 1.1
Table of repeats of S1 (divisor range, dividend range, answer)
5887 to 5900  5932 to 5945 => 1.17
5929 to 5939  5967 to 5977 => 1.16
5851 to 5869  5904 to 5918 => 1.00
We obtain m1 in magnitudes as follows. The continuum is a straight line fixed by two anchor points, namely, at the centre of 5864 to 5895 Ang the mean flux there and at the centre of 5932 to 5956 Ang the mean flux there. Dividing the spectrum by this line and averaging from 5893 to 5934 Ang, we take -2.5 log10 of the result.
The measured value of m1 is 0.07 mag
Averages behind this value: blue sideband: 7.6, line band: 7.26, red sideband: 7.93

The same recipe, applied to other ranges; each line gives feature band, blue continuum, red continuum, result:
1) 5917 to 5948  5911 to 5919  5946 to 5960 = -0.041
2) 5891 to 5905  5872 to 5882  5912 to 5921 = 0.066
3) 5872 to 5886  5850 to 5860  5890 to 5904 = -0.094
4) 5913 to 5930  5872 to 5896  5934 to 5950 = 0.096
